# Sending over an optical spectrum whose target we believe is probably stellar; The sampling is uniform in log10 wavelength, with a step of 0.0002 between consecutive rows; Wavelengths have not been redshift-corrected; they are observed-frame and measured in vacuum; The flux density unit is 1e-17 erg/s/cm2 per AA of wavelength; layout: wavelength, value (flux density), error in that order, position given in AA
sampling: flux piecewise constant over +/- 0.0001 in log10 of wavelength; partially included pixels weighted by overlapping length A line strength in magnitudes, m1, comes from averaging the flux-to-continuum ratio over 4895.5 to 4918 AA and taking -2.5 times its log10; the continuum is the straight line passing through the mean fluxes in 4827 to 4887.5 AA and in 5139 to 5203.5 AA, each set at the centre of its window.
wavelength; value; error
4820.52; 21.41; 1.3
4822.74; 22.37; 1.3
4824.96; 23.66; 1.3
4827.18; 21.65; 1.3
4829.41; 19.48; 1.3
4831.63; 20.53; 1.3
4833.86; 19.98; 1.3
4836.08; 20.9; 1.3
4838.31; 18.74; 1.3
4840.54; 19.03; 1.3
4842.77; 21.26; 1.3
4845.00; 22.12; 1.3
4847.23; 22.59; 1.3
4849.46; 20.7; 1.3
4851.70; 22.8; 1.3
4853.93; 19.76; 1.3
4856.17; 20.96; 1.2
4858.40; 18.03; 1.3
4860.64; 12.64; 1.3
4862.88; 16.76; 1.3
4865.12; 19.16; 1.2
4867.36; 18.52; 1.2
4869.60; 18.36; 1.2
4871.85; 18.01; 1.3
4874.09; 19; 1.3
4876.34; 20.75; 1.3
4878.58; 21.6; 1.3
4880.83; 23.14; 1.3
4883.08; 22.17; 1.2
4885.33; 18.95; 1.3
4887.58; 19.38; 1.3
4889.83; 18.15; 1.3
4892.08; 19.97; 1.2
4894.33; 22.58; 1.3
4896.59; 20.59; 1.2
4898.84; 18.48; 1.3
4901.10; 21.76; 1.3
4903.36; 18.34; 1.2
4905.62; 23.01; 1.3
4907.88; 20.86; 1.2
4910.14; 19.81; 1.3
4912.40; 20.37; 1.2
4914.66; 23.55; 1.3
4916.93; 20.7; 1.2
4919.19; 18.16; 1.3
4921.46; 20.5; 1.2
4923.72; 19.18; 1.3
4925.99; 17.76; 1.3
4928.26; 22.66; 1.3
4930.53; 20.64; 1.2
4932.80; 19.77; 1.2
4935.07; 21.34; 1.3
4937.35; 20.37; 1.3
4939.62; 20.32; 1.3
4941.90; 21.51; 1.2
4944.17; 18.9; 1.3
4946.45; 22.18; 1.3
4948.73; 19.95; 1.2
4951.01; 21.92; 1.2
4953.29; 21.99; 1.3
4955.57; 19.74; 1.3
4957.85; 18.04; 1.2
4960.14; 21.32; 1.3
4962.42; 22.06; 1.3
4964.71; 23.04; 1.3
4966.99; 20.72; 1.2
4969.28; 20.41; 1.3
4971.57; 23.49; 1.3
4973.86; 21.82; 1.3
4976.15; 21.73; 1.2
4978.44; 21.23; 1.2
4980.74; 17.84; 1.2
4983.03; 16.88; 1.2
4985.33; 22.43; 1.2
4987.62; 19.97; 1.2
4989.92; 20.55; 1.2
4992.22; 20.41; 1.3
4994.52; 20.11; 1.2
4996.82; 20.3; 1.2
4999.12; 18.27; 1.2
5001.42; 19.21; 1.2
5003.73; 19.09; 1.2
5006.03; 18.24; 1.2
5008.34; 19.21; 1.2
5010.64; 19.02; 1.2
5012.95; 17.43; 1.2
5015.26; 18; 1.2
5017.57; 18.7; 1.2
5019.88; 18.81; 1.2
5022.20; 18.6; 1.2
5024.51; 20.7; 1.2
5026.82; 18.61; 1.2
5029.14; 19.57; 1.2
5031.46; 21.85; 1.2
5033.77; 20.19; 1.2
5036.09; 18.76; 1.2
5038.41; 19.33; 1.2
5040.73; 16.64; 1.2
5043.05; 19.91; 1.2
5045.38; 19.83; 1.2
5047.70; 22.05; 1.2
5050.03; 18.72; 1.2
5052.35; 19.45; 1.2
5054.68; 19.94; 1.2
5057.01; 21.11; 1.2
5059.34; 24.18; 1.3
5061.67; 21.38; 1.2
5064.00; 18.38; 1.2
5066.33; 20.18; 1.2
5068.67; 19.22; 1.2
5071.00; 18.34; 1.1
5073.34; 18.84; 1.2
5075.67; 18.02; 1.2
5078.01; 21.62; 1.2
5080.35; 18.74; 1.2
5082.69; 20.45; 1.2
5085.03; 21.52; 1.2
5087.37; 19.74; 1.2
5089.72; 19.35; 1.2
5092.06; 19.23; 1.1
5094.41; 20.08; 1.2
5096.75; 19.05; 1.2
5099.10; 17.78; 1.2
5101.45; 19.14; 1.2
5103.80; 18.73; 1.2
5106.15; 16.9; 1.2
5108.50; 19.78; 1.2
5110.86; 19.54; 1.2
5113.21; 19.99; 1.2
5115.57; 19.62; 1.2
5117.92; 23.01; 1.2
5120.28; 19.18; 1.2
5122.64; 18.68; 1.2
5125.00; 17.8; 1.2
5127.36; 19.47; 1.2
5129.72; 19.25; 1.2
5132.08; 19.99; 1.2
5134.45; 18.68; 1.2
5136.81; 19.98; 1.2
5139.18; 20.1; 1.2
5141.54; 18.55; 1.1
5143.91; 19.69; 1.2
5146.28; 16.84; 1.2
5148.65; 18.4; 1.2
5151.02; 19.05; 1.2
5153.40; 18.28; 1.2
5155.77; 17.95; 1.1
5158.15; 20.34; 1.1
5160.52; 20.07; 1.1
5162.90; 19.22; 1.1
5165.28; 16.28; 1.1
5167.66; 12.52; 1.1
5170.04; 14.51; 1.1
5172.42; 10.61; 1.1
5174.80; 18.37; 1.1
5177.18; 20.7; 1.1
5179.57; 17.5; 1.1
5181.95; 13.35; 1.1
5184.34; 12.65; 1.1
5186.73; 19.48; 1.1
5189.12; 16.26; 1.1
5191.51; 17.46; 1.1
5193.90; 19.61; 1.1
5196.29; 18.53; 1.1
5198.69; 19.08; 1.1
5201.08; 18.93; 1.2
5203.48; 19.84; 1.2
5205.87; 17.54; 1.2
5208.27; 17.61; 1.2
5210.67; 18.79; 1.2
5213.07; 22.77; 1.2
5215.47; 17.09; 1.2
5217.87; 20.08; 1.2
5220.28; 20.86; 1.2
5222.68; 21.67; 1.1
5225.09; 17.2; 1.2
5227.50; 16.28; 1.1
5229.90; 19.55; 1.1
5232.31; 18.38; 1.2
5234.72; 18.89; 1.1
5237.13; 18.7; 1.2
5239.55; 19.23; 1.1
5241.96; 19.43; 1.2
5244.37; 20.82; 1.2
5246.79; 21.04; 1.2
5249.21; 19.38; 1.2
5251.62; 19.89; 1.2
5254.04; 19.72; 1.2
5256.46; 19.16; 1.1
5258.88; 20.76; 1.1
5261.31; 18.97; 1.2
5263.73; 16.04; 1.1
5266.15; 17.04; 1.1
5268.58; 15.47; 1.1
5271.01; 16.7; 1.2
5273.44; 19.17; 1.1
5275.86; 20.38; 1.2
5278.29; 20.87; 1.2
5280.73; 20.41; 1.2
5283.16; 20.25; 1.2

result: -0.067 mag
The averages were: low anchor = 19.9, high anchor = 17.6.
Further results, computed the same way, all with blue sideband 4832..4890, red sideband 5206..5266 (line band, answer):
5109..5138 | -0.01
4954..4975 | -0.08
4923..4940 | -0.03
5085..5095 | -0.02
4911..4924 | -0.04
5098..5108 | 0.07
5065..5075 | 0.02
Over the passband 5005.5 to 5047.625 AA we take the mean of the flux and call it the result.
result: 19.2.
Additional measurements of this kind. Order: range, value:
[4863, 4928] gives 20.1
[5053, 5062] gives 21.5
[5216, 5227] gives 19.5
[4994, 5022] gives 18.8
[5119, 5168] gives 18.7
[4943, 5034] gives 20.1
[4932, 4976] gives 21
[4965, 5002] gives 20.4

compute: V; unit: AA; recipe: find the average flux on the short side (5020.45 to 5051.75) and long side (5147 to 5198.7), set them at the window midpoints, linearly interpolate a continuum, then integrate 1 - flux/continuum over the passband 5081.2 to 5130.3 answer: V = -2.8 AA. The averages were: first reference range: 19.6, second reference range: 17.2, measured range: 19.4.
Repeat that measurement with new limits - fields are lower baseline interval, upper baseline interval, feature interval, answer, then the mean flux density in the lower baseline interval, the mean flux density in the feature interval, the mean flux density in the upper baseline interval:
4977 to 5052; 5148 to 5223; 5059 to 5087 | -1.5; 19.4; 19.9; 17.9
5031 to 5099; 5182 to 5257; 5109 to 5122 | -0.5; 19.8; 20.2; 18.8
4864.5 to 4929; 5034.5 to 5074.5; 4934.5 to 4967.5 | -1.4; 20.2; 20.9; 19.8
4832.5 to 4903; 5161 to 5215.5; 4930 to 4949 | -1.2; 19.9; 20.6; 17.4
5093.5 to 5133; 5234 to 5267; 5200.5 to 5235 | 0.4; 19.3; 19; 19.2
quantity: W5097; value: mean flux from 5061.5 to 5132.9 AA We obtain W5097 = 19.4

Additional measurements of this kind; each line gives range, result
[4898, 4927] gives 20.2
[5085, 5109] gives 19.1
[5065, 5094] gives 19.6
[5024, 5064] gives 20.1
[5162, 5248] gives 18.1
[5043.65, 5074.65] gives 20.1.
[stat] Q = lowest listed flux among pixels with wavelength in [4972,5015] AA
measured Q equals 16.88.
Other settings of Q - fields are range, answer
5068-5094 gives 18.02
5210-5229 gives 16.28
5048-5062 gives 18.72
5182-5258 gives 12.65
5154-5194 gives 10.61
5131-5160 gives 16.84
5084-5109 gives 16.9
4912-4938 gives 17.76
